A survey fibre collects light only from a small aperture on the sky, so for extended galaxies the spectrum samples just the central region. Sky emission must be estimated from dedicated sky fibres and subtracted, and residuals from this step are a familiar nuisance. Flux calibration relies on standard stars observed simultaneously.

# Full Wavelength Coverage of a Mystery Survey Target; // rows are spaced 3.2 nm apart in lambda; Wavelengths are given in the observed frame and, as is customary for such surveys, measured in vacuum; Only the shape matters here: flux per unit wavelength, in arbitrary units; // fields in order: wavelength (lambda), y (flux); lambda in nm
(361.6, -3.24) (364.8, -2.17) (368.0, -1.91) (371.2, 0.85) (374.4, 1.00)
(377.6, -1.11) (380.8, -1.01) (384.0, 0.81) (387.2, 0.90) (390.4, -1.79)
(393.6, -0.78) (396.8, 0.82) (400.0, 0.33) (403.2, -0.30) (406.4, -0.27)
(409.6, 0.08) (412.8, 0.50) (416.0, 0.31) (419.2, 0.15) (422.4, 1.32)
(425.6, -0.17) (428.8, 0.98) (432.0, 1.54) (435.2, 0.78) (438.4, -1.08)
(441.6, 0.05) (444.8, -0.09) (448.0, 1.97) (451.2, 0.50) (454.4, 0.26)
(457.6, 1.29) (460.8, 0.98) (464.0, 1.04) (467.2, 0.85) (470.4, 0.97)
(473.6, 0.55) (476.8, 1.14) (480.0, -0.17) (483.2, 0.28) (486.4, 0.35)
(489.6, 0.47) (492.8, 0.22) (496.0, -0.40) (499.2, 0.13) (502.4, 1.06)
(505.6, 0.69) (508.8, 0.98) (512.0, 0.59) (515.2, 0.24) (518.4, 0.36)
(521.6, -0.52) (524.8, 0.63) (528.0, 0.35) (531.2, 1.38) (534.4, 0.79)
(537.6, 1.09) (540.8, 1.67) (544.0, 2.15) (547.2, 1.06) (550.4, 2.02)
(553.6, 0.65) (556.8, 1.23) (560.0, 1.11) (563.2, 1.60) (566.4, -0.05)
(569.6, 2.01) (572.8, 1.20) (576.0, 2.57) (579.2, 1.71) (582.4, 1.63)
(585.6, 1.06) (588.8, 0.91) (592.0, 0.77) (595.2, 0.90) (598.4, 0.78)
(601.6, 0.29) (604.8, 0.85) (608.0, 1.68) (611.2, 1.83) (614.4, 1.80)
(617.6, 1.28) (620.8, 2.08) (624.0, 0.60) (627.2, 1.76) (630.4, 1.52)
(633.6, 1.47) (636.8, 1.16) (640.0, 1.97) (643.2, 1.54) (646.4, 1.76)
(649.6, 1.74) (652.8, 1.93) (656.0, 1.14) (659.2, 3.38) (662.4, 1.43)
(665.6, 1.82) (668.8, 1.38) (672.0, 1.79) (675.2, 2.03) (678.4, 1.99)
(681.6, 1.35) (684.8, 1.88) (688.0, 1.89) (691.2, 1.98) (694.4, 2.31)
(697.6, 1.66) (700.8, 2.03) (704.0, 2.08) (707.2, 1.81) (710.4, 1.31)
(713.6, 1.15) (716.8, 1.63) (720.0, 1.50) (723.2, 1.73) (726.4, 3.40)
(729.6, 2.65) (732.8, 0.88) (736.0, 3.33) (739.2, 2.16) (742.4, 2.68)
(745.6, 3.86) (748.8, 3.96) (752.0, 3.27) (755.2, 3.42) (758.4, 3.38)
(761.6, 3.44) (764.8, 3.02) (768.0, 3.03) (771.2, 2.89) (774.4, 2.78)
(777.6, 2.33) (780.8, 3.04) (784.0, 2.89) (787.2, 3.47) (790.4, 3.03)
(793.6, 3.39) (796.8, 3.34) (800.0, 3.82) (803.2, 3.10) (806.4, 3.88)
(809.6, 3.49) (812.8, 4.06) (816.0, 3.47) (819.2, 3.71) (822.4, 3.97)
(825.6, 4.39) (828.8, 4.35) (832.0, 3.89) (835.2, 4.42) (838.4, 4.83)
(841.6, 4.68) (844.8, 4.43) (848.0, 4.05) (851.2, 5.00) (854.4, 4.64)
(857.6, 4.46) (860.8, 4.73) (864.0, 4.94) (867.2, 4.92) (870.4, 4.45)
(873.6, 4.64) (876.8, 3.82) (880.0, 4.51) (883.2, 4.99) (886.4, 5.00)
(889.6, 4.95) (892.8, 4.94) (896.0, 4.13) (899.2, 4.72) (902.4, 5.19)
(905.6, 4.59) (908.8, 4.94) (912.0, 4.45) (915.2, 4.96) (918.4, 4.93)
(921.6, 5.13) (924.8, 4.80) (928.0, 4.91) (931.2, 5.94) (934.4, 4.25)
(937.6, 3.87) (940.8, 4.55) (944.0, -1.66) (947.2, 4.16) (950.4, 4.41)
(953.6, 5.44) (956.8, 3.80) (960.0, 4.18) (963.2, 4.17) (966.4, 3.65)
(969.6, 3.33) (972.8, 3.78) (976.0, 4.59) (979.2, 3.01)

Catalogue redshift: 0.864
